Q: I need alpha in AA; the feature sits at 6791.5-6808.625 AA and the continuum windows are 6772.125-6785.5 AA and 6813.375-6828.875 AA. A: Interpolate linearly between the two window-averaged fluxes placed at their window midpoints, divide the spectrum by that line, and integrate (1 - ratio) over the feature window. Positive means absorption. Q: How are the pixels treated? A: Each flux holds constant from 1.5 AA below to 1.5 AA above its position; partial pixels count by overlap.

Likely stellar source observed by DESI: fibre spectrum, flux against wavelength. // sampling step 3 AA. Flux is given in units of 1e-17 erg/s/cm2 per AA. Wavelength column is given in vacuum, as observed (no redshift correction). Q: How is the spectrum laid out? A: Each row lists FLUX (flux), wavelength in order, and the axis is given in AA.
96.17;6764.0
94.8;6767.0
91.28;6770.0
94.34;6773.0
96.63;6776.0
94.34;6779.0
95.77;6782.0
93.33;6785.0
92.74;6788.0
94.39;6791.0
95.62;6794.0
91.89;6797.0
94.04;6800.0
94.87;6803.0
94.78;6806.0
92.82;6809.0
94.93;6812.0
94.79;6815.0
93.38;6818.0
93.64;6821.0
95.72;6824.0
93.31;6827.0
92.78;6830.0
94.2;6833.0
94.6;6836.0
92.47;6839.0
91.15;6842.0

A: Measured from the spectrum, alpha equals 0.08 AA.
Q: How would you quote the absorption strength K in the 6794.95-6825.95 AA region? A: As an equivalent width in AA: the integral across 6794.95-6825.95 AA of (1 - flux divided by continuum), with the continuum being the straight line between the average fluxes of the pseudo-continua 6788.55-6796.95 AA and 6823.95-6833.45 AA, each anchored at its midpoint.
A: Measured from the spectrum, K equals 0.0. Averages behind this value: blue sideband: 94.2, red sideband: 93.7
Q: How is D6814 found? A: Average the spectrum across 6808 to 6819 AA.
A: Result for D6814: 94.1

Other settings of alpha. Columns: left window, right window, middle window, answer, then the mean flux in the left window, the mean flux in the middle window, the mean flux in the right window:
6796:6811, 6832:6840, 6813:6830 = 0.0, 93.8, 94.1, 93.8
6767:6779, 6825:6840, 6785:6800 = 0.1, 94.2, 93.7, 93.6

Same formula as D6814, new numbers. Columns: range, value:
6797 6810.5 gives 93.9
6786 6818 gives 94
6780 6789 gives 94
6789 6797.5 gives 94.1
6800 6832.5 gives 94.1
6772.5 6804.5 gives 94.4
